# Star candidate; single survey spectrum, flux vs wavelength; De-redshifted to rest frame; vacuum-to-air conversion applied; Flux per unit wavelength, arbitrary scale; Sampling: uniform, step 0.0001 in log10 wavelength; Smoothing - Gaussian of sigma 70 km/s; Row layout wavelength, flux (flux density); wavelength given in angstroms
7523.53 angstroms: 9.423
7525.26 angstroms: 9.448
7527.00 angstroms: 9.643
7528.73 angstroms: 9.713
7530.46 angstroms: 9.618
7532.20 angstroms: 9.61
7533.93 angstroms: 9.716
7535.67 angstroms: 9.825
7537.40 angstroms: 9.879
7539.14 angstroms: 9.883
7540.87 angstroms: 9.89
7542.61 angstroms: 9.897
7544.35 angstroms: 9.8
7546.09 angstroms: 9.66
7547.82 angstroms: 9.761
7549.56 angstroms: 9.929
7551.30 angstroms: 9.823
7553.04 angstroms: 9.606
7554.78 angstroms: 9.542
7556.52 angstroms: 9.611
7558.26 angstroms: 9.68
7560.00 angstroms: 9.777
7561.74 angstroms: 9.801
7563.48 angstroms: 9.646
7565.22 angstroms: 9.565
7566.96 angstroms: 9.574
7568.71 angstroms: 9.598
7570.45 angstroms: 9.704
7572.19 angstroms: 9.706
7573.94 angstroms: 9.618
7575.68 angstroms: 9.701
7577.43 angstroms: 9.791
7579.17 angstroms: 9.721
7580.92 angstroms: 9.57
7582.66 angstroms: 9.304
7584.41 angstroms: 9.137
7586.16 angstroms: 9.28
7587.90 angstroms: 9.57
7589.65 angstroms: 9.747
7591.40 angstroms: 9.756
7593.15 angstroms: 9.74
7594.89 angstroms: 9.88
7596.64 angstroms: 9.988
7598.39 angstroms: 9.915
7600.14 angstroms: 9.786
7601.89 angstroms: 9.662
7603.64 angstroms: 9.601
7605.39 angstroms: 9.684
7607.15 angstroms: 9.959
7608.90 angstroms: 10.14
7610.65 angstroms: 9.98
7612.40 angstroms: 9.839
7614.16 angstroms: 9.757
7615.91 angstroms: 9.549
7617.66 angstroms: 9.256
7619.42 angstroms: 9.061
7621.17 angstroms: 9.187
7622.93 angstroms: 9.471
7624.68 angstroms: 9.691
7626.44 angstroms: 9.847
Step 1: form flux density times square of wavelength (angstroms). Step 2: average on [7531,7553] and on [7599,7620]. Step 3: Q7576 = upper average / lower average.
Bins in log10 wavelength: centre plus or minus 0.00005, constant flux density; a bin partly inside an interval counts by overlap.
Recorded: 1.01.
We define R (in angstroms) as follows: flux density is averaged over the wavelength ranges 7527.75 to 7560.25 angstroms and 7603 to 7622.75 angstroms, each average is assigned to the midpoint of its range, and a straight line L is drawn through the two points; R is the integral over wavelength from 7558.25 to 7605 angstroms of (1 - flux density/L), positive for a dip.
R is 0.1 angstroms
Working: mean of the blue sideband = 9.75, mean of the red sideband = 9.63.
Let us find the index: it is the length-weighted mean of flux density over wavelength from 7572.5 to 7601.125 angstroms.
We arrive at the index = 9.66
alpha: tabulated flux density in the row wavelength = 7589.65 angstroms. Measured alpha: 9.747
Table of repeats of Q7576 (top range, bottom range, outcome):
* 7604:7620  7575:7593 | 1.02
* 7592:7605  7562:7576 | 1.02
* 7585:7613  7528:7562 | 1.02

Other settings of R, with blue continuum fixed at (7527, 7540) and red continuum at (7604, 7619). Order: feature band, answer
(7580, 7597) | 0.27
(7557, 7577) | 0.14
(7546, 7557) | 0.04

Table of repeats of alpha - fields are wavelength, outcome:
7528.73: 9.713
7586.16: 9.28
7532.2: 9.61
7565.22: 9.565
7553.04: 9.606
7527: 9.643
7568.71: 9.598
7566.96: 9.574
